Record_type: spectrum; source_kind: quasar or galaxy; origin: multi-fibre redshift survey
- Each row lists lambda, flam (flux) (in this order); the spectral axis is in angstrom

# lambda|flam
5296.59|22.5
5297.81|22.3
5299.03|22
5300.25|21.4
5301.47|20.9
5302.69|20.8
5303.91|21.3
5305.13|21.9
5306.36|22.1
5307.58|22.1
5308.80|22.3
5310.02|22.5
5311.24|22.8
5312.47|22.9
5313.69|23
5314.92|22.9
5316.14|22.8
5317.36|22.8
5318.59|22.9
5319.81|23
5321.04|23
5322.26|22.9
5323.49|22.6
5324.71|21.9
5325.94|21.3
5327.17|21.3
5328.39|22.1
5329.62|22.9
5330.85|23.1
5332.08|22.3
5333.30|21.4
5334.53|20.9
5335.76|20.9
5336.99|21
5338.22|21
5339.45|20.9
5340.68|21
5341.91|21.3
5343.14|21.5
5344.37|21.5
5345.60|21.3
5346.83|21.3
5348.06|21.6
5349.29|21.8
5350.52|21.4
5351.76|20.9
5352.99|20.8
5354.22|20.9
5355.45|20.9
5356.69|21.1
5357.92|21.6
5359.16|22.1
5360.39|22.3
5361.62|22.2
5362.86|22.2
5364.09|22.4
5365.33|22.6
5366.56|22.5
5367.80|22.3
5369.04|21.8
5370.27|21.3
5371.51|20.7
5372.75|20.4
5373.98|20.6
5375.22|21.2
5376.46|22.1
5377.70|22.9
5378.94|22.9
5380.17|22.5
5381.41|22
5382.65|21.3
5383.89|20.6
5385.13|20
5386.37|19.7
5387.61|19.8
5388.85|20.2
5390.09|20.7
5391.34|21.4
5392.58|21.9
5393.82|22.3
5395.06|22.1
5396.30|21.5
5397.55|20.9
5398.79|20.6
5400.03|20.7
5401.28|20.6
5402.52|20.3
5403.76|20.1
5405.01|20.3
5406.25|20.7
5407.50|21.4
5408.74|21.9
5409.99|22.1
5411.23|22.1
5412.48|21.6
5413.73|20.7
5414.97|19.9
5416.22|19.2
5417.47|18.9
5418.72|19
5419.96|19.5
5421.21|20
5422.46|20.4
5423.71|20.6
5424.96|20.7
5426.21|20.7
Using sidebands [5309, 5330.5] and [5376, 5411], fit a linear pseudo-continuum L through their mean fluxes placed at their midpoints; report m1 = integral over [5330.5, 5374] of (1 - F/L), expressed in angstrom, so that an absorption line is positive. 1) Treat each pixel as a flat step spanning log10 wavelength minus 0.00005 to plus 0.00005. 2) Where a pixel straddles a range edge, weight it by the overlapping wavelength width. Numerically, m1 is 0.9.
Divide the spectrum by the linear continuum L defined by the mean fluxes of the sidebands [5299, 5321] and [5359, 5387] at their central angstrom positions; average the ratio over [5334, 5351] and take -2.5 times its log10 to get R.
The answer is 0.04 mag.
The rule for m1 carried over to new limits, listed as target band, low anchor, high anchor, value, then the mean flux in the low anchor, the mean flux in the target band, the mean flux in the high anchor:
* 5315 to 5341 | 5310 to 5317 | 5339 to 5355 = 0.2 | 22.8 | 22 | 21.3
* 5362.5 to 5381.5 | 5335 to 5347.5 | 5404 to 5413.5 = -0.6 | 21.2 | 21.9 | 21.3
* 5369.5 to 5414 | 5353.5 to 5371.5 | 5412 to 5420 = -1.0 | 21.8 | 21.2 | 19.8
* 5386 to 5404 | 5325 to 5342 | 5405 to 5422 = -0.1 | 21.5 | 20.9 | 20.5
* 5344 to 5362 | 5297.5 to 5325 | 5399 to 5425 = 0.1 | 22.3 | 21.4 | 20.5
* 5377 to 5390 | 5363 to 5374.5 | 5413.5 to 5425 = 0.0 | 21.7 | 21.2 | 19.8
